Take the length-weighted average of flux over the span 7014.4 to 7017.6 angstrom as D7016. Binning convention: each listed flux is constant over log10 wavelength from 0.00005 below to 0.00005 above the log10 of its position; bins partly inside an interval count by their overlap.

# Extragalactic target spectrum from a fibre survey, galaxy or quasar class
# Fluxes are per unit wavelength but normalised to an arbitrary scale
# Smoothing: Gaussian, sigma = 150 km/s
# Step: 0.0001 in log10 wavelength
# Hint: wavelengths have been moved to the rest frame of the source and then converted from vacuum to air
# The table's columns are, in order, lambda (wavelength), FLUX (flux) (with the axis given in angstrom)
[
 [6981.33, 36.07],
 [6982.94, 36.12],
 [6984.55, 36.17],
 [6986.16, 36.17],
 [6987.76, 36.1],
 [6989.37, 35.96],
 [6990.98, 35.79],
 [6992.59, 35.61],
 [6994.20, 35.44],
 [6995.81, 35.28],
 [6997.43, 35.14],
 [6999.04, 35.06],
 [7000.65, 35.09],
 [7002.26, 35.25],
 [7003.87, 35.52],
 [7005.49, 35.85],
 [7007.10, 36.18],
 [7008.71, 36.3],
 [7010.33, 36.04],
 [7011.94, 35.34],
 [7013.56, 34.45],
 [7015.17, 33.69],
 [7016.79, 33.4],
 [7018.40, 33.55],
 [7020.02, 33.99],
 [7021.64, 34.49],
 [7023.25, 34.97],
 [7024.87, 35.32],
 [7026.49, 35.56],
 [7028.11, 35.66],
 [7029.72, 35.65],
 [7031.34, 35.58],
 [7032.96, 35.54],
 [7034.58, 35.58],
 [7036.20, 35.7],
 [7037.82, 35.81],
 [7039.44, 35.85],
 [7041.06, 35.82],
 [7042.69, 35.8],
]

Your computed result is 33.6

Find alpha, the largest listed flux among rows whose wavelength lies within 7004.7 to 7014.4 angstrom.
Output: 36.3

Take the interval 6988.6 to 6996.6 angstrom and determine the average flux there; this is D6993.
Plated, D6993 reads 35.6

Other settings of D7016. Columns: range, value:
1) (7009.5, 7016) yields 34.8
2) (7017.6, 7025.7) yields 34.4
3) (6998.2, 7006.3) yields 35.4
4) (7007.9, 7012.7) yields 35.9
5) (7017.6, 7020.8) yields 33.7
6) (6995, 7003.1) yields 35.2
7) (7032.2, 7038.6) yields 35.7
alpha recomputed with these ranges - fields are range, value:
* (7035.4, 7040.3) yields 35.85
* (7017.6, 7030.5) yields 35.66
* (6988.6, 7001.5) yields 35.96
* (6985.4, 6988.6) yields 36.17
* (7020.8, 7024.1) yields 34.97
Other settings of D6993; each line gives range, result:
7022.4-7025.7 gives 35.2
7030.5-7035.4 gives 35.5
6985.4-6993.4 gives 36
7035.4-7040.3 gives 35.8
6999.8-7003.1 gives 35.2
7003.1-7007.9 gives 35.8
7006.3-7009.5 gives 36.3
